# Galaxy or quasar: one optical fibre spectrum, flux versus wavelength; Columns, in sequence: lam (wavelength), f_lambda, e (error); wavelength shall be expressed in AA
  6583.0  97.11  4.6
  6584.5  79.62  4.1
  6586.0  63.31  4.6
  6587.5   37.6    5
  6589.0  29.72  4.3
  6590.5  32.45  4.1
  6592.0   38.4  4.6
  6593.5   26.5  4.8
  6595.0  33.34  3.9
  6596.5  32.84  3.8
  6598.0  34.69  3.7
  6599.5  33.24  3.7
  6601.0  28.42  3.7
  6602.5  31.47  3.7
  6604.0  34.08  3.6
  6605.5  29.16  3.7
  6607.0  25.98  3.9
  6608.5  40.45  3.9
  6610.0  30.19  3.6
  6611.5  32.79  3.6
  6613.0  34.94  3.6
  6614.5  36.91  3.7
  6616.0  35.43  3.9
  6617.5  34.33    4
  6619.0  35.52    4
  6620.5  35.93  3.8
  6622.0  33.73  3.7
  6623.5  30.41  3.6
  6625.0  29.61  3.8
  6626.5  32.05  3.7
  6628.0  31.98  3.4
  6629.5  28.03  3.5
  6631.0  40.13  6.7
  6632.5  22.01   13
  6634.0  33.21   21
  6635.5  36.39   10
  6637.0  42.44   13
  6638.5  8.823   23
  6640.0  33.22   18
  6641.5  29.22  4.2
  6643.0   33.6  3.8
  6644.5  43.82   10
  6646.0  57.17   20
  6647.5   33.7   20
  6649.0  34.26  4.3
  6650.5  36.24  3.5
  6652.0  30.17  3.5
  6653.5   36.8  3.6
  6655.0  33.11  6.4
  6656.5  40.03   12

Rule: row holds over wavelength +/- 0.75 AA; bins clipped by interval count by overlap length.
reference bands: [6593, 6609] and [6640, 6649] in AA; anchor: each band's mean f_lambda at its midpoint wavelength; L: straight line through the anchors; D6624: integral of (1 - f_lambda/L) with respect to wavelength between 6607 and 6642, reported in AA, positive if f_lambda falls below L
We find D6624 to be 2.9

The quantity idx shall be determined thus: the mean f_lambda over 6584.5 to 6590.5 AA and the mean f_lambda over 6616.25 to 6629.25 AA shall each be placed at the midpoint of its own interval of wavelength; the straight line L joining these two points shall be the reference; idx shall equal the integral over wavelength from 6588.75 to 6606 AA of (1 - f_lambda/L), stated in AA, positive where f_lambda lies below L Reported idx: 4.3 AA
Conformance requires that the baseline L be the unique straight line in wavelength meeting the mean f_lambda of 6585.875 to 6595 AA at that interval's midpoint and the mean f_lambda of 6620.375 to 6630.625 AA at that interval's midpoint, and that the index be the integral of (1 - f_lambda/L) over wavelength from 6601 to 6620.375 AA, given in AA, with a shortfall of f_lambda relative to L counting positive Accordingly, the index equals 0.1 AA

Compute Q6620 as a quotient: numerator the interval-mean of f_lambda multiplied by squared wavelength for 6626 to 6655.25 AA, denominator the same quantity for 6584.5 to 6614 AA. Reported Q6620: 0.97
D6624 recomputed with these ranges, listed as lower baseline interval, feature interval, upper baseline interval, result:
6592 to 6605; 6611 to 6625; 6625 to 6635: -1.16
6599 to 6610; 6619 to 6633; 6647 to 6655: 0.38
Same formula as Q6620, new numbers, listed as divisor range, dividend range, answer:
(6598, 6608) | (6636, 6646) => 1.11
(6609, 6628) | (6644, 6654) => 1.17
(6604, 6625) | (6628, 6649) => 1.02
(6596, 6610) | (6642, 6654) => 1.20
